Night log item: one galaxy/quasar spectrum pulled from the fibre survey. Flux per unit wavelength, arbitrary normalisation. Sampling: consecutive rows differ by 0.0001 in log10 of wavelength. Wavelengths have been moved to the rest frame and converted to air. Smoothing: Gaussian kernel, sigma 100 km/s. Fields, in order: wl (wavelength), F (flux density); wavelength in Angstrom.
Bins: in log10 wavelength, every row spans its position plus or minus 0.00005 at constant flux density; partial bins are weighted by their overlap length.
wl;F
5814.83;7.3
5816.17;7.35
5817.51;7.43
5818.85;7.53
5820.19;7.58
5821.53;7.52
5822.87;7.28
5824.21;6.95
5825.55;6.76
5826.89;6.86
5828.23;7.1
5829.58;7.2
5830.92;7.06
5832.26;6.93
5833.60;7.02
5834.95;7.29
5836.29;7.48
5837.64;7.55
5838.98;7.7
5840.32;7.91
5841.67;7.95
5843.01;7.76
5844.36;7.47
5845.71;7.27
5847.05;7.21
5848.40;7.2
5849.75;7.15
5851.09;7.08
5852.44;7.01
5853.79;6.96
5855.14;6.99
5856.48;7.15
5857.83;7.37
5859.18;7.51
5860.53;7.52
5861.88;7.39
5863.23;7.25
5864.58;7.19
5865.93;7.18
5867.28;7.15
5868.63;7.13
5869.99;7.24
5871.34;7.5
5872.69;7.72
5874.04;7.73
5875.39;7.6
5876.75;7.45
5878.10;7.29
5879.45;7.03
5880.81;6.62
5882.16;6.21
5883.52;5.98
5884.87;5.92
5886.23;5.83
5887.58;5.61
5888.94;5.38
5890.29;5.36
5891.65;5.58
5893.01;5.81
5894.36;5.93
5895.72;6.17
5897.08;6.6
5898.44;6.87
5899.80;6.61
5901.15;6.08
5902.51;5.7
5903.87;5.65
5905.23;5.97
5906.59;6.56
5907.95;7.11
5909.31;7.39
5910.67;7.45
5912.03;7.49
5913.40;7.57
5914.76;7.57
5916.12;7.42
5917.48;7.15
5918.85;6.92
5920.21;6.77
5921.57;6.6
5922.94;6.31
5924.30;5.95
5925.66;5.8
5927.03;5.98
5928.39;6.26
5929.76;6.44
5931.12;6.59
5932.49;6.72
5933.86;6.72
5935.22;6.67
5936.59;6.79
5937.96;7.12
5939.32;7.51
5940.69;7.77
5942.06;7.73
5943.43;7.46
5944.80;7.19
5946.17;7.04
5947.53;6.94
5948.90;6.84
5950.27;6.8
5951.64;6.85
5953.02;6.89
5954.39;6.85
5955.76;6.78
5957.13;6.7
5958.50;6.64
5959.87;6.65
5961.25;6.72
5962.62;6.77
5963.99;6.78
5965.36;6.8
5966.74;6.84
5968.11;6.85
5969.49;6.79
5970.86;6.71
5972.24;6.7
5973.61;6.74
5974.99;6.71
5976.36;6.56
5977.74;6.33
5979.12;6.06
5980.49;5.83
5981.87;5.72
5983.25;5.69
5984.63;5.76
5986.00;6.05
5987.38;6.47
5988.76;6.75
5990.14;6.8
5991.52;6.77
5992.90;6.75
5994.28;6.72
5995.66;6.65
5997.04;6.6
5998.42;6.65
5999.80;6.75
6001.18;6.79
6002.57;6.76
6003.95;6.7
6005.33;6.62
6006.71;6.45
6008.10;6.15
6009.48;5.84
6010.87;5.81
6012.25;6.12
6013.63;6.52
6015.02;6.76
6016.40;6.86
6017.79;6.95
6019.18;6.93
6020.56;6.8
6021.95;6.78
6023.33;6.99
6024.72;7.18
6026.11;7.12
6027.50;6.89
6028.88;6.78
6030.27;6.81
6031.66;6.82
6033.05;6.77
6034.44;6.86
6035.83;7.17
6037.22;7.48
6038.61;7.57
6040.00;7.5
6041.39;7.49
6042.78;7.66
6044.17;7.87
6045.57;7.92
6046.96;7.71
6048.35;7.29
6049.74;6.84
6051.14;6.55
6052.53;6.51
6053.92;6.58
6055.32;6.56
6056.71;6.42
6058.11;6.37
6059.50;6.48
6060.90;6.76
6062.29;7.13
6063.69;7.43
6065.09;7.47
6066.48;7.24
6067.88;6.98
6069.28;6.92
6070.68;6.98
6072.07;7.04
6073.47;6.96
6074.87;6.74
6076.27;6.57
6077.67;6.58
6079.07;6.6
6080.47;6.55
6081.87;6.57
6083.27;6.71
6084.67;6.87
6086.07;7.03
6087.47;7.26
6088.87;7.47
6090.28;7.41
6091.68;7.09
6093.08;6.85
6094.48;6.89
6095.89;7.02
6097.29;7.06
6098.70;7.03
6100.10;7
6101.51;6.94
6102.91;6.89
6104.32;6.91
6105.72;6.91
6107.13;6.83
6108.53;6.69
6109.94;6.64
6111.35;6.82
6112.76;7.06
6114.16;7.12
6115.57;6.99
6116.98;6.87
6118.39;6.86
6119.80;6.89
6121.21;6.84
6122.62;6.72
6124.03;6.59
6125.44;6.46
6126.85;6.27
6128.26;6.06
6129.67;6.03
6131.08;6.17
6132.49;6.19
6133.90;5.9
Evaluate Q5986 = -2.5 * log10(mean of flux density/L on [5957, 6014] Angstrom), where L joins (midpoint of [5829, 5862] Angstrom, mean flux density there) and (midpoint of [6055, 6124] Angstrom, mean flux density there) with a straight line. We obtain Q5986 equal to 0.09 mag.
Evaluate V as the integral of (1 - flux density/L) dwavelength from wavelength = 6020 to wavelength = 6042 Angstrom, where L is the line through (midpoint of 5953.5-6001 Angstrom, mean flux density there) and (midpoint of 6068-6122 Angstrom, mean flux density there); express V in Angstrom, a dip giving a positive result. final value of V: -1.1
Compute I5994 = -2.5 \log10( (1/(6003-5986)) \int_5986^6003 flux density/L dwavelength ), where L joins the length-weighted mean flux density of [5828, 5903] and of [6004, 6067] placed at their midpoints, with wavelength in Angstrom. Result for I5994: 0.04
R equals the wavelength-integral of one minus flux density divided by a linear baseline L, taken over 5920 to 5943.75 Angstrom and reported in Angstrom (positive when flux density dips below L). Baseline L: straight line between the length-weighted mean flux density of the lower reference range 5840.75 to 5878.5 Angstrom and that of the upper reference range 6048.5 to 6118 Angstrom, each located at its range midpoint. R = 1.6 Angstrom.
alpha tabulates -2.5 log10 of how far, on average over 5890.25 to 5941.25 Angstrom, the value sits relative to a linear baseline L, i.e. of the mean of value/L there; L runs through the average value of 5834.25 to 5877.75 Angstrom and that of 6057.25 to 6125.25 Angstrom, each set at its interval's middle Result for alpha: 0.10 mag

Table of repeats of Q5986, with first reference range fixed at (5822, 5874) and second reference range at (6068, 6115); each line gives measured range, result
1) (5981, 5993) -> 0.129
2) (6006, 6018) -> 0.109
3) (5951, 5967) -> 0.054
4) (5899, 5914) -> 0.079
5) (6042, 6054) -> -0.042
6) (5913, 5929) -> 0.077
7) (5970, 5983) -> 0.118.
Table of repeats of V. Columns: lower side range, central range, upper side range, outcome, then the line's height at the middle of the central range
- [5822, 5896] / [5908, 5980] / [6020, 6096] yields 1.56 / 6.99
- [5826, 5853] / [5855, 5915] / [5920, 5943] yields 2.16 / 7.01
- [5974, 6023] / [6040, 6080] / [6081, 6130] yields -1.81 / 6.69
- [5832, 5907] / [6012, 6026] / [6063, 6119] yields 0.20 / 6.92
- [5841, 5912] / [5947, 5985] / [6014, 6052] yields 2.20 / 6.99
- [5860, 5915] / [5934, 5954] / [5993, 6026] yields -1.27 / 6.67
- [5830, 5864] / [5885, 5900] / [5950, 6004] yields 2.36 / 7.07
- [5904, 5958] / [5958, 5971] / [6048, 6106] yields 0.23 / 6.88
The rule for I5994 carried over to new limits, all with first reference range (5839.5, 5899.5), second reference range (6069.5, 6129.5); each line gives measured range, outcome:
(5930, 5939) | 0.017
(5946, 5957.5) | 0.006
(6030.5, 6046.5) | -0.076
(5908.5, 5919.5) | -0.071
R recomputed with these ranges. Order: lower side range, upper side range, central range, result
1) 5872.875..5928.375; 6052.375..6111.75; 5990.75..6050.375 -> -1.15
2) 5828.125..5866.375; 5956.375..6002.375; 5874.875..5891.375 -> 1.81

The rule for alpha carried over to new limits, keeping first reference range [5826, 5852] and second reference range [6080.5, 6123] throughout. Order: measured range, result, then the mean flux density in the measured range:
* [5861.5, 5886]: 0.03 mag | 7.06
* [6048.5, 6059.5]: 0.07 mag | 6.58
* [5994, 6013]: 0.10 mag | 6.47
